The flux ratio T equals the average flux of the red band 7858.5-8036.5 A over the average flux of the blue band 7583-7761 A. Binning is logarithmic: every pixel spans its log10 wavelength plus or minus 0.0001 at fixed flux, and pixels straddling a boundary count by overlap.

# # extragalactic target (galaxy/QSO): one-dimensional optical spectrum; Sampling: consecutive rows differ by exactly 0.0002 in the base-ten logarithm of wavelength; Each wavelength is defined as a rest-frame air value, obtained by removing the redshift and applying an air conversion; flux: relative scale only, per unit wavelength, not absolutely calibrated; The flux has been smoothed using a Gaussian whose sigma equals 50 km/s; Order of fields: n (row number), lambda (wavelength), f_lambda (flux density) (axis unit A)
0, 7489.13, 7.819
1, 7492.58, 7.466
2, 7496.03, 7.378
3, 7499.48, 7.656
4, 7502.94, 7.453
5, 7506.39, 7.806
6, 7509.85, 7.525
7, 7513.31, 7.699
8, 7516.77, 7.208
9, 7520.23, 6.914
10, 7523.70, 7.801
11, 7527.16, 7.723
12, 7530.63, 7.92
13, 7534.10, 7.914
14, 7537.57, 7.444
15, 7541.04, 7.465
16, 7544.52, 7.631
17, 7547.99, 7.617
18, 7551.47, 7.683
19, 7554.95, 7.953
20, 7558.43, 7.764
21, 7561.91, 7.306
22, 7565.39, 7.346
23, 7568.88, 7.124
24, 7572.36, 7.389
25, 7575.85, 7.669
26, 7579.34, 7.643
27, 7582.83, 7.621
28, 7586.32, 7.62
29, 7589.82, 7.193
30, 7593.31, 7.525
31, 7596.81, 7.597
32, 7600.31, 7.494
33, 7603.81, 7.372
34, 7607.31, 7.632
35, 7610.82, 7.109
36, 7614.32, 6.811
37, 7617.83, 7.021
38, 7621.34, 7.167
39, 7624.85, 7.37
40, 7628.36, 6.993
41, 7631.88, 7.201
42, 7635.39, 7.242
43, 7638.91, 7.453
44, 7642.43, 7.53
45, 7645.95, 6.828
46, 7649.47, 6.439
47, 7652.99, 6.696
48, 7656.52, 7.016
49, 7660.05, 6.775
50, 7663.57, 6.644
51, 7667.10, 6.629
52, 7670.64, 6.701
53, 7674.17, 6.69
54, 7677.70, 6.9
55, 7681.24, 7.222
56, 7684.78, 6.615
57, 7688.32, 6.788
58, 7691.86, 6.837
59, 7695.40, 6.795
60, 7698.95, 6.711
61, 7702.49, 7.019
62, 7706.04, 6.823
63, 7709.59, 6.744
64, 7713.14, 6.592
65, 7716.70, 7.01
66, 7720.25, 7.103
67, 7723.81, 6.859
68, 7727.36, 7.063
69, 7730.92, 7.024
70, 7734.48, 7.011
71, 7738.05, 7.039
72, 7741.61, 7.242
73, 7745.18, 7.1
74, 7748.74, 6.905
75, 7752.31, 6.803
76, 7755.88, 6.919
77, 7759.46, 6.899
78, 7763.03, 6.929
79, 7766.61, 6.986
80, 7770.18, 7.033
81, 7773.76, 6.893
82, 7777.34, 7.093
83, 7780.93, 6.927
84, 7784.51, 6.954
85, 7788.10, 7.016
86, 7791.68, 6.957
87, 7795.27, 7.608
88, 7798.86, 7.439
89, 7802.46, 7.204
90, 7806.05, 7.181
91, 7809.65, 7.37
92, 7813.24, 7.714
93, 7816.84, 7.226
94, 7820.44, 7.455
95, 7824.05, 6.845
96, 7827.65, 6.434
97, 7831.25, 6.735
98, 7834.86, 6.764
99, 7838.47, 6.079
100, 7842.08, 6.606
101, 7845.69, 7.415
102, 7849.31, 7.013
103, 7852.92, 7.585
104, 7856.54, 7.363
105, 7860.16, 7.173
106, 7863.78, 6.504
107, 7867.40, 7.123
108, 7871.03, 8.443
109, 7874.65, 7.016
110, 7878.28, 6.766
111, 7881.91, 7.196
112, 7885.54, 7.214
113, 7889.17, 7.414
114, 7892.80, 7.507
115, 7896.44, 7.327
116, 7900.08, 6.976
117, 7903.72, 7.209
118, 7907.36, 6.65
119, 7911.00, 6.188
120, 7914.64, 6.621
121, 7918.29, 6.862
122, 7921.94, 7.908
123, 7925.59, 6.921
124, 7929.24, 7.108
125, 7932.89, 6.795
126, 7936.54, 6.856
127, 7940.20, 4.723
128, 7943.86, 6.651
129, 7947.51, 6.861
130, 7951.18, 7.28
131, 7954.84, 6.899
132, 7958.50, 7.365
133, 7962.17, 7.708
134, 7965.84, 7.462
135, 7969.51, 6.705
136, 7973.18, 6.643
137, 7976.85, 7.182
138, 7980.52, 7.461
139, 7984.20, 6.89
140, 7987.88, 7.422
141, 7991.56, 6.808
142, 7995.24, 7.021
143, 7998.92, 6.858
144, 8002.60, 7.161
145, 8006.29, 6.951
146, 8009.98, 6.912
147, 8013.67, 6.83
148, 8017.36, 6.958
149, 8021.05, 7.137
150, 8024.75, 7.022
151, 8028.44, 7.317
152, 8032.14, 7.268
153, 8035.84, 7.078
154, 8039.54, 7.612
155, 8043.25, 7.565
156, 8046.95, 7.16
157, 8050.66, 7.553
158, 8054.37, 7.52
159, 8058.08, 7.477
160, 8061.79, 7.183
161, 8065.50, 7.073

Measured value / 1.0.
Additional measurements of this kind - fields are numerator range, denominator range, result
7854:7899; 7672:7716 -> 1.06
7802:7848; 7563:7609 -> 0.94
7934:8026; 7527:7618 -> 0.93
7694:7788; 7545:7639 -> 0.94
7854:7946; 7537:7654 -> 0.95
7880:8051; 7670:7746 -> 1.02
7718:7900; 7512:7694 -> 0.98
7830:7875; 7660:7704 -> 1.04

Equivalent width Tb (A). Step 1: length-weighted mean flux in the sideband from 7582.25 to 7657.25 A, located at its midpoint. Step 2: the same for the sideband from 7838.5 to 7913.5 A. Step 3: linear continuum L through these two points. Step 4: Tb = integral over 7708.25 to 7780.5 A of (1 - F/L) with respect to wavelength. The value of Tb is 2.0 A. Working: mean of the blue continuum 7.22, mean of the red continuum 7.1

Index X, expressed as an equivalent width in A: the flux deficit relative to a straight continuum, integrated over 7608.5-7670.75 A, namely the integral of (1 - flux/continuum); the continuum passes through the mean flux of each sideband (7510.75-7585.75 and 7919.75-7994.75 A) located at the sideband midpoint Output 3.7 A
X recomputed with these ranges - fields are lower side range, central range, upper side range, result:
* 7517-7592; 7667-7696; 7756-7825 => 2.07 A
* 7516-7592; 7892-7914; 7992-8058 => 1.02 A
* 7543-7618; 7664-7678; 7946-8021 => 1.28 A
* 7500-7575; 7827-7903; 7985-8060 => 2.19 A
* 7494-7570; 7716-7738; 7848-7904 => 1.09 A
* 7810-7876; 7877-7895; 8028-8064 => -0.21 A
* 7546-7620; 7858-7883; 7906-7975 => -0.74 A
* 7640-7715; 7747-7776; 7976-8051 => -0.11 A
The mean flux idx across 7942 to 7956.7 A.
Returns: 6.92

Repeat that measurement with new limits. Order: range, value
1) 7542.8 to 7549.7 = 7.63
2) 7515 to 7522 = 7.07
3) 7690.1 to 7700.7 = 6.78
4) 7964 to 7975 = 6.94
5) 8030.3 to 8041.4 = 7.32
